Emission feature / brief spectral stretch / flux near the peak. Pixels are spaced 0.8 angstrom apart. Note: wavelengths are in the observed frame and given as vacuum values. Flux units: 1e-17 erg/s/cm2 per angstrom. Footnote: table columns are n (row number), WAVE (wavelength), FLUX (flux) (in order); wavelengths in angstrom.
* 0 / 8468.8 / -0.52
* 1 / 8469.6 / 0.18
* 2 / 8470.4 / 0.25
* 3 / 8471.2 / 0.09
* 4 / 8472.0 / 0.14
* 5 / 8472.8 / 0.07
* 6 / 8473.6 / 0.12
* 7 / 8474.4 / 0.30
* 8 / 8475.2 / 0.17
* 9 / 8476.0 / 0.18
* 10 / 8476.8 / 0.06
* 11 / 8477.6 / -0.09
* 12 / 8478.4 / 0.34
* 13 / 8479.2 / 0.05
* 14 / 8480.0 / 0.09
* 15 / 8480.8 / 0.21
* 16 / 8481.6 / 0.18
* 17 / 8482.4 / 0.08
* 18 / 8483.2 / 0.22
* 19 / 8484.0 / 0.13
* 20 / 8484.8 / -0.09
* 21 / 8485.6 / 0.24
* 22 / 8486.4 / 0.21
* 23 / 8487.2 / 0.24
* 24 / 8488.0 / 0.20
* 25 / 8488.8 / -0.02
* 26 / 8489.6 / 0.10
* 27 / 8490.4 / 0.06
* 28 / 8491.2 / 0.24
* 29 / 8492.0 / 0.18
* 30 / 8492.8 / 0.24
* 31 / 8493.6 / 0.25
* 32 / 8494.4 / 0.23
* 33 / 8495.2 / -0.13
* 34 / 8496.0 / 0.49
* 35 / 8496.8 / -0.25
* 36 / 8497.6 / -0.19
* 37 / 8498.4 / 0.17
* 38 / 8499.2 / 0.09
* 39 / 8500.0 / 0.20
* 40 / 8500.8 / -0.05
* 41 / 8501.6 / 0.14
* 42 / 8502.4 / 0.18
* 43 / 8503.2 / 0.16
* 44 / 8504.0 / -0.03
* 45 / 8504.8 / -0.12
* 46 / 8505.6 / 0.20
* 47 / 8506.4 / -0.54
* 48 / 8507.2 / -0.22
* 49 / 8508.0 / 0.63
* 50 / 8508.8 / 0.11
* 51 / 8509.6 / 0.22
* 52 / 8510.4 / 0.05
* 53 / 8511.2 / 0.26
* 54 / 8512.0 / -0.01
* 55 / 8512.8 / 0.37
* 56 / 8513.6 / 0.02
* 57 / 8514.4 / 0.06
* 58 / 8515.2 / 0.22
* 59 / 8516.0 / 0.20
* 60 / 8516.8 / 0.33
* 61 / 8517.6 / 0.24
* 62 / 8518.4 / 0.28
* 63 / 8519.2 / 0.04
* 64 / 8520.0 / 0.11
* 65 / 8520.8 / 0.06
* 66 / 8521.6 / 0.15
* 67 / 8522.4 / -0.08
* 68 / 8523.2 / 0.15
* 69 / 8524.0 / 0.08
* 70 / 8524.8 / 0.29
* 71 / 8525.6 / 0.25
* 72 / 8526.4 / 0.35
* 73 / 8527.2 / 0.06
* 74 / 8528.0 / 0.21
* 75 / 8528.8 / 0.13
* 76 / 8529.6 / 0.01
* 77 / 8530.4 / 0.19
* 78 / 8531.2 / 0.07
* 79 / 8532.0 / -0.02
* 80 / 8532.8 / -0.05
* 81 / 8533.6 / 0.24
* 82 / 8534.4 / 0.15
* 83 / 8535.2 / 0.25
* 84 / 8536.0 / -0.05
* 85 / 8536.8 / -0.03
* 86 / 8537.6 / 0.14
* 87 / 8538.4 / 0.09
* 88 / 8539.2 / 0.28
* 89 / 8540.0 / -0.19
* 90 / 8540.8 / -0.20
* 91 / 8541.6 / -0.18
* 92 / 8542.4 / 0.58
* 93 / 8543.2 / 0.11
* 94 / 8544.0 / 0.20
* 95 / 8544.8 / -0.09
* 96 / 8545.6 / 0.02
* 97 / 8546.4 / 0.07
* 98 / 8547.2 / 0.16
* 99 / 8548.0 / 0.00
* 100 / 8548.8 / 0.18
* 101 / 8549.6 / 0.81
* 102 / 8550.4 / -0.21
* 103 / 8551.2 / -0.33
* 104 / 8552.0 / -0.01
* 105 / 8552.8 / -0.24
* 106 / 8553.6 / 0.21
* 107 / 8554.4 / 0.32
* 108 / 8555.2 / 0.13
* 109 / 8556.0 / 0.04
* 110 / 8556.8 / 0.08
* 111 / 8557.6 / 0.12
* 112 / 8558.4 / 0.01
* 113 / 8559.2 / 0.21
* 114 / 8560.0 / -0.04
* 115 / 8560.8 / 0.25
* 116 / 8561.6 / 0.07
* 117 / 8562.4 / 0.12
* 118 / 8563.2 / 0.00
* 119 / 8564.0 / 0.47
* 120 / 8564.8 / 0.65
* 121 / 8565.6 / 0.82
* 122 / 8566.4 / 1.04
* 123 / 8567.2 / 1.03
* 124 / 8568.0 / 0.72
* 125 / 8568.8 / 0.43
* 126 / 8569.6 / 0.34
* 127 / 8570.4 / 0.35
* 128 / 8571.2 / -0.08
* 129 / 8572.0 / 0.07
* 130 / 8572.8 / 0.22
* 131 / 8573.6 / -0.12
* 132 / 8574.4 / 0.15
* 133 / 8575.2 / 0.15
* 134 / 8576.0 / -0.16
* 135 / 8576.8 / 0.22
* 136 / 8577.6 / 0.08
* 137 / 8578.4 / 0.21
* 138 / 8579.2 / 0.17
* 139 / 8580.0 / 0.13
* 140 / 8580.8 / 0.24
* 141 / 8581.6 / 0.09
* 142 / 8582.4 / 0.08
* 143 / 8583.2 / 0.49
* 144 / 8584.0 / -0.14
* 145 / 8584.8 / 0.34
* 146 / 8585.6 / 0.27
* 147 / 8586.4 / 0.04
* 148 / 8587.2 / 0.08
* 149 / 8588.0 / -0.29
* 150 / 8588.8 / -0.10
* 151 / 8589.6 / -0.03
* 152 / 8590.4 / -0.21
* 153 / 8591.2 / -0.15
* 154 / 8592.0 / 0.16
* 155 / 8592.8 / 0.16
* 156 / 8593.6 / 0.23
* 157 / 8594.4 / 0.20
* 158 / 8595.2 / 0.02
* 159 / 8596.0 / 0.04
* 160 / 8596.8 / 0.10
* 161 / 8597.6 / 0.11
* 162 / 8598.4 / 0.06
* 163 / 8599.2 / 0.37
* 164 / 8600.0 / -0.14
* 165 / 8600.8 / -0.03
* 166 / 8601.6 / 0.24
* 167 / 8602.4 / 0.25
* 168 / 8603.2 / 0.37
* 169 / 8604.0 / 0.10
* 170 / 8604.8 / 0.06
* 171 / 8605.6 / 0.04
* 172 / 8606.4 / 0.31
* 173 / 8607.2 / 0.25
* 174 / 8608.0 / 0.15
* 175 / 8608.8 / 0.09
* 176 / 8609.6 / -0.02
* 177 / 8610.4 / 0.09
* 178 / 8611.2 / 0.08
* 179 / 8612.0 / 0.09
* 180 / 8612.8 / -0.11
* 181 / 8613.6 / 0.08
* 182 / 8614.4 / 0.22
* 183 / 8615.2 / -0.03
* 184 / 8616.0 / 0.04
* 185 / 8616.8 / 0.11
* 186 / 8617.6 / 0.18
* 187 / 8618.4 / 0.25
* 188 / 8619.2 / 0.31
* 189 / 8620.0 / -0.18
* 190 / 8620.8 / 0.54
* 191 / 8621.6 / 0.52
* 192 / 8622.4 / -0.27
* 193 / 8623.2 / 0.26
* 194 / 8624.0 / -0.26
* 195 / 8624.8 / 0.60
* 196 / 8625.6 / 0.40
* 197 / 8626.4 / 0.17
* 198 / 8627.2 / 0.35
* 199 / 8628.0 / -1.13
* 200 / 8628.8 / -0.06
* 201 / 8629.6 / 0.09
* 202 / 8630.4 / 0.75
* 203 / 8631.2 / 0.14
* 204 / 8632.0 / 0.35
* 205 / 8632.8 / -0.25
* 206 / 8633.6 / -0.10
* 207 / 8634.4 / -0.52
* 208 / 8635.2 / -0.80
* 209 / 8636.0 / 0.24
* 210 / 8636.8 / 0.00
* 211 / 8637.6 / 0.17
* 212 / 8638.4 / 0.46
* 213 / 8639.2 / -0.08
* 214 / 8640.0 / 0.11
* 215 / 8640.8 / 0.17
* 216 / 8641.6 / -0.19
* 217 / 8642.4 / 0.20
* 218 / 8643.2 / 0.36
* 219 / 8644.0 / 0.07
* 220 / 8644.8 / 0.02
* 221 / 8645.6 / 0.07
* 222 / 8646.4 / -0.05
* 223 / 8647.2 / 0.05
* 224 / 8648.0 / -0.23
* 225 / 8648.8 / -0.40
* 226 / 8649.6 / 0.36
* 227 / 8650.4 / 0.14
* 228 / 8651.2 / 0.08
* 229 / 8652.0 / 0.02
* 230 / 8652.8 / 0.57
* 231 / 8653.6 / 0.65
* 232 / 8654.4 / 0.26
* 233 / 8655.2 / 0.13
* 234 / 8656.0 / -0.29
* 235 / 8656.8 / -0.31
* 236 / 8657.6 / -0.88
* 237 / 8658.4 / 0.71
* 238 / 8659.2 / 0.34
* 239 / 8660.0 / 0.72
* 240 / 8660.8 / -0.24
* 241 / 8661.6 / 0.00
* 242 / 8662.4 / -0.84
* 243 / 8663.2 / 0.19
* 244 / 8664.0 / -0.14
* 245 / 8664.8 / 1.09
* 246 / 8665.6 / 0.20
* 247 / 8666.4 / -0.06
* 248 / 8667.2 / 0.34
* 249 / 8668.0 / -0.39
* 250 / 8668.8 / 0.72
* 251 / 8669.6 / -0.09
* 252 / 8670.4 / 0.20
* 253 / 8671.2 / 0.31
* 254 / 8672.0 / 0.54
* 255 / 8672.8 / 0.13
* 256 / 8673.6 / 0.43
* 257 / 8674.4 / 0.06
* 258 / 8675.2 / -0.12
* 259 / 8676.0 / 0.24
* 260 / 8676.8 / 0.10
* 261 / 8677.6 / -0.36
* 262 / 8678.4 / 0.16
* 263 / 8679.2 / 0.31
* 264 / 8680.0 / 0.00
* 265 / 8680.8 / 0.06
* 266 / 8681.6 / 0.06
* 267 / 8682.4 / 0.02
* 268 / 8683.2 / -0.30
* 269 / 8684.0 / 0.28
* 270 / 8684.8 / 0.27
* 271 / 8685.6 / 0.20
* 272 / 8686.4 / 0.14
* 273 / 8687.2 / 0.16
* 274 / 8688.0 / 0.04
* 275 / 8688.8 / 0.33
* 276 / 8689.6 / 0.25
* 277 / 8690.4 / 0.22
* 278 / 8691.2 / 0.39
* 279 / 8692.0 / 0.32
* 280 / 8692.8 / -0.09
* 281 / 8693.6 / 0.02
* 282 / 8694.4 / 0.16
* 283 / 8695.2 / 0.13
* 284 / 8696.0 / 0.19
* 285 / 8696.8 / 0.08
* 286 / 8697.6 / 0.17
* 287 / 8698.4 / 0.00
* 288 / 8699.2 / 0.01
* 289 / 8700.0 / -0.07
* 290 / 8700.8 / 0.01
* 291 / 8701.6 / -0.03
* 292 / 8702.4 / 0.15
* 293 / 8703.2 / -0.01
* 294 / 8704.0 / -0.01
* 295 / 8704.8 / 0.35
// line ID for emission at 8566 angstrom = H-gamma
